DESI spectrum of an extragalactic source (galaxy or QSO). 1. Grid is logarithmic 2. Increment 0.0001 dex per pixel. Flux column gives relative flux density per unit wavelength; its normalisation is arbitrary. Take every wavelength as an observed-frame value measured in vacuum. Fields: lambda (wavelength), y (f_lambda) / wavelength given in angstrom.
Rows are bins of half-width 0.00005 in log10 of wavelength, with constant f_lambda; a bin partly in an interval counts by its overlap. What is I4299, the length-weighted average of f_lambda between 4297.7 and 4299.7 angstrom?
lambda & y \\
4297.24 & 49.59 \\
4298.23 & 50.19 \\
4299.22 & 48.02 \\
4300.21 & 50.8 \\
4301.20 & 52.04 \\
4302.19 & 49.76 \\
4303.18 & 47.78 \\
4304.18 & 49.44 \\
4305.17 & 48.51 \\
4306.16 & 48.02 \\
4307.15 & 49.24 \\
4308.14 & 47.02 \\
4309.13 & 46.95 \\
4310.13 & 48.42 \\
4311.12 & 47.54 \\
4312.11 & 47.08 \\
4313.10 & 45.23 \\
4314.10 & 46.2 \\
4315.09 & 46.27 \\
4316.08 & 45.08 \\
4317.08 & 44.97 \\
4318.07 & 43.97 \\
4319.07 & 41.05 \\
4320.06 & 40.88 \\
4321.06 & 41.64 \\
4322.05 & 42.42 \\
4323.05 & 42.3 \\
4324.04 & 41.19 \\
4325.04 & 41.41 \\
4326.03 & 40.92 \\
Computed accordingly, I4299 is 49.1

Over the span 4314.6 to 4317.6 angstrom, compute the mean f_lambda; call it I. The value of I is 45.5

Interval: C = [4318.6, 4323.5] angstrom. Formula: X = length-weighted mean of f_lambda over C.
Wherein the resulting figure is 41.7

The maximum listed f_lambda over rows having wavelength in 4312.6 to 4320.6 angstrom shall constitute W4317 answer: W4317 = 46.27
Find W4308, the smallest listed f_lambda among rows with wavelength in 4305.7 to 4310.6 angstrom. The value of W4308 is 46.95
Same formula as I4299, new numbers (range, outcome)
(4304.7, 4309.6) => 48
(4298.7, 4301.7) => 50.3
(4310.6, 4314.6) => 46.6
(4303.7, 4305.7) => 49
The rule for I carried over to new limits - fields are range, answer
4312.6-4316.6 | 45.7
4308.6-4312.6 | 47.5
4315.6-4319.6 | 43.7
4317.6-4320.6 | 41.9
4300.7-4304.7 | 49.7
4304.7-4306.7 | 48.4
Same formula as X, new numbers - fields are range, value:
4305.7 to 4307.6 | 48.7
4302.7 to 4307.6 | 48.5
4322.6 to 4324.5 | 41.9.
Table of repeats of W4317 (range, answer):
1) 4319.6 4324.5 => 42.42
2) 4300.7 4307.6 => 52.04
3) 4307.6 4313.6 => 48.42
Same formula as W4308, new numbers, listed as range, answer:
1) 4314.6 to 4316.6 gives 45.08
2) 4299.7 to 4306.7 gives 47.78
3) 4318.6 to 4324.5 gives 40.88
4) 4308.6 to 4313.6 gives 45.23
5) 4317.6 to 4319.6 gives 41.05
